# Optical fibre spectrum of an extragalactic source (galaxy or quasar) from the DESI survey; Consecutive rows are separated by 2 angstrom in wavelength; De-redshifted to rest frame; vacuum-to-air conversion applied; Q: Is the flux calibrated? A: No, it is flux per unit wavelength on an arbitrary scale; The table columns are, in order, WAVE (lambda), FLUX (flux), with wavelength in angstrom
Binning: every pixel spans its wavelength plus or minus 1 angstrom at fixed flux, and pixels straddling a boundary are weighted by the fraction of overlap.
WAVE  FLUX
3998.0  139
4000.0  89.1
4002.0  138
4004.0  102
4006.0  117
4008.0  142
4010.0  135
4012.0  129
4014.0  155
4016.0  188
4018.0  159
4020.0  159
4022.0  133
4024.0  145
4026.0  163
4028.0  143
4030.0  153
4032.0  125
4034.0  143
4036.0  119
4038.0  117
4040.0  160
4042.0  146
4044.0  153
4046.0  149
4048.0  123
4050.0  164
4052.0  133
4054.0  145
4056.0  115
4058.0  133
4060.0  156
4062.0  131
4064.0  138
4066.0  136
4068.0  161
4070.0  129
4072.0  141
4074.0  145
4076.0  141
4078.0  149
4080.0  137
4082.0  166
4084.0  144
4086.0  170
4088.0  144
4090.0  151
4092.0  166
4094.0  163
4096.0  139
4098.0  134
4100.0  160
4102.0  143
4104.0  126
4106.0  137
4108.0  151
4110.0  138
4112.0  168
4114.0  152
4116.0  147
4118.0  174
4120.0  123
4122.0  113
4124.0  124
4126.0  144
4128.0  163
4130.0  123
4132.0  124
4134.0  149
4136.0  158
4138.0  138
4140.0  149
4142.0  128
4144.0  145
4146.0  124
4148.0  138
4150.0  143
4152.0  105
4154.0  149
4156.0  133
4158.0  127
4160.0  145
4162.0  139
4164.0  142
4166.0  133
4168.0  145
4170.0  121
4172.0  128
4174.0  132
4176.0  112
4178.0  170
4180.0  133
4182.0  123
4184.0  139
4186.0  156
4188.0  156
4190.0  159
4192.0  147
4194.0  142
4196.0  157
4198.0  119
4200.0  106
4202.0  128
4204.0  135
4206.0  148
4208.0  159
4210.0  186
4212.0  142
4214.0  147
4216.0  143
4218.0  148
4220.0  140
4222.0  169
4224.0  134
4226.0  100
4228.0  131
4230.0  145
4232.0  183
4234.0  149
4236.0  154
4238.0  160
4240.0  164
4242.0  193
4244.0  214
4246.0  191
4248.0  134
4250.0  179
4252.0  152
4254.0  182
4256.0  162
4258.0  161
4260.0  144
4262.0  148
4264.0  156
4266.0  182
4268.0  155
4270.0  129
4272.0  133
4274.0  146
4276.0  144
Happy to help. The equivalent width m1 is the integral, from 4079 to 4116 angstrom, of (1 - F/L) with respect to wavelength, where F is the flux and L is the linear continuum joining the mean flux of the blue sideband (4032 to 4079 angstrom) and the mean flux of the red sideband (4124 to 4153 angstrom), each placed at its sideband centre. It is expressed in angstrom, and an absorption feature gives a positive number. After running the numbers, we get -2.8 angstrom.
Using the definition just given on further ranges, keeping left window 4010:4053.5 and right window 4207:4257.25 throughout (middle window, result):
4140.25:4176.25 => 4.72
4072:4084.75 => 0.16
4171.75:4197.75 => 2.18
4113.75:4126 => 1.03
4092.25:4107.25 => 0.54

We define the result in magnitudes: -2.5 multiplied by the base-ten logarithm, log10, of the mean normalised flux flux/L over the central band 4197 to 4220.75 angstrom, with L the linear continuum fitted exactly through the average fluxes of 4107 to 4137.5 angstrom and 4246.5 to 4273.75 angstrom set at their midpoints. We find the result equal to 0.07 mag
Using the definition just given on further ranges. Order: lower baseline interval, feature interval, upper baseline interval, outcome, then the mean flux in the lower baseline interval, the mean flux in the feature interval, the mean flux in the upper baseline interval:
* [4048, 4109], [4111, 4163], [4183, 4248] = 0.06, 145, 139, 151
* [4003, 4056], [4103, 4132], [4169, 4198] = 0.00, 142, 141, 140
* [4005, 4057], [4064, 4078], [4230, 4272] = 0.03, 143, 142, 163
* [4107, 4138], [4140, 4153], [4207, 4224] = 0.11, 143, 132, 153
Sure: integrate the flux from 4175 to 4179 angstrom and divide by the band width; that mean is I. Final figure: 141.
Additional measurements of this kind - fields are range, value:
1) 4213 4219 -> 146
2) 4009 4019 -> 153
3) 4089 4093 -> 158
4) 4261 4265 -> 152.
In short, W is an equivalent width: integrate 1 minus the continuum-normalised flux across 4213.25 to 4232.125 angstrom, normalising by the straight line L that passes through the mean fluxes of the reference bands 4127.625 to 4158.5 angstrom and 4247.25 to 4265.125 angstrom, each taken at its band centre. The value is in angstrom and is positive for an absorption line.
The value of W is 1.2 angstrom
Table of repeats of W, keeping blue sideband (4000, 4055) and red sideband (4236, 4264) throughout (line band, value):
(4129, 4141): 1.1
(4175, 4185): 1.5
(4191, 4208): 2.6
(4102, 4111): 0.7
